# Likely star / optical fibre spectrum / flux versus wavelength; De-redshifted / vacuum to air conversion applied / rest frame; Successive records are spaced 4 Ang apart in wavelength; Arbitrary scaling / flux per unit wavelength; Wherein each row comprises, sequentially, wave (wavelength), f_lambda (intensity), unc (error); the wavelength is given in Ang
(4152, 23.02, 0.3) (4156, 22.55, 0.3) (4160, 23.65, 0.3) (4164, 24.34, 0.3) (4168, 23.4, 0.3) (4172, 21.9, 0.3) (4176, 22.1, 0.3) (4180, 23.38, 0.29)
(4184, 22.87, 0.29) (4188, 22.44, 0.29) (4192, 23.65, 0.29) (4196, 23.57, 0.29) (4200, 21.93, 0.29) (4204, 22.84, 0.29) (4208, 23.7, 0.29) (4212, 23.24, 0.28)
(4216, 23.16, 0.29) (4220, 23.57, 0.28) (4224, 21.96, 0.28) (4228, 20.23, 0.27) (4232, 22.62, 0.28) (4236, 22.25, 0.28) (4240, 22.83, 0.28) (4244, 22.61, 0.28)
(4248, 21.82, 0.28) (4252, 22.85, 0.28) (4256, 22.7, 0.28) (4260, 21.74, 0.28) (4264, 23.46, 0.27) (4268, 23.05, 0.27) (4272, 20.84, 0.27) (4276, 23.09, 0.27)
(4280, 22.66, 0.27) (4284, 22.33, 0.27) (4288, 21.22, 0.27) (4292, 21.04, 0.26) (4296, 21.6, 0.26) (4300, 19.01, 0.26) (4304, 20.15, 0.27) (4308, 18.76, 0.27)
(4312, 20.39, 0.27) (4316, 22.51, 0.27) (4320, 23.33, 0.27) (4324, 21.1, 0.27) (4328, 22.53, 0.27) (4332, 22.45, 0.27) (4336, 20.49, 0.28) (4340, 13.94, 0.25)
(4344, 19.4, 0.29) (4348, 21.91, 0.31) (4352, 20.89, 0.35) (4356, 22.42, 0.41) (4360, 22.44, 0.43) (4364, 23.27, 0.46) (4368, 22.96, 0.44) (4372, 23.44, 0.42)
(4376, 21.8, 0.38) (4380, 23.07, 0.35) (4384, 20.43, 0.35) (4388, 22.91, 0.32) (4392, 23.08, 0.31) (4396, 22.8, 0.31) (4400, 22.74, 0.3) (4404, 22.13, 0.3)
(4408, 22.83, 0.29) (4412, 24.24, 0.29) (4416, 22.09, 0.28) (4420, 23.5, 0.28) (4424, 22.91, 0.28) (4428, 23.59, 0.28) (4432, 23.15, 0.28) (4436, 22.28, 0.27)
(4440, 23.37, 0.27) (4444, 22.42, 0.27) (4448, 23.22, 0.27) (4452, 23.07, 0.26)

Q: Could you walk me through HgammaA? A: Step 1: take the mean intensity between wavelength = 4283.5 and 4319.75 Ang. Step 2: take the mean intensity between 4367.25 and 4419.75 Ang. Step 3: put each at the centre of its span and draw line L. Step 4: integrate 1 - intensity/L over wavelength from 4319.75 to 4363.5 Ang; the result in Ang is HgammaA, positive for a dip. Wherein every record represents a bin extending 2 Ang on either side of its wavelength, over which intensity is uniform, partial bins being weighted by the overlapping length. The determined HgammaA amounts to 1.3 Ang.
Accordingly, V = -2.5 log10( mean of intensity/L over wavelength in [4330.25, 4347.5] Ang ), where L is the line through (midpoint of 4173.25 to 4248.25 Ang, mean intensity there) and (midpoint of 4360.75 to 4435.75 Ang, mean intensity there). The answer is 0.181 mag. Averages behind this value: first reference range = 22.7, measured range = 19.3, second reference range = 22.8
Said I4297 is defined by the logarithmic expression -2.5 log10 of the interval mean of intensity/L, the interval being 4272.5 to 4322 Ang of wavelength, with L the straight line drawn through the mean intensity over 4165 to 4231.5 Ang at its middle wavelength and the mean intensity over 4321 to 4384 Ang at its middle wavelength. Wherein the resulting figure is 0.03 mag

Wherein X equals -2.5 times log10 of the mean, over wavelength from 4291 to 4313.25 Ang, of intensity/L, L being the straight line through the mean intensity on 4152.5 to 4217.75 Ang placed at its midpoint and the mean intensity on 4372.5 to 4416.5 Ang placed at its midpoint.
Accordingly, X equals 0.14 mag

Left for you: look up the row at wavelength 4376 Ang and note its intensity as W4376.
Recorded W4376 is 21.8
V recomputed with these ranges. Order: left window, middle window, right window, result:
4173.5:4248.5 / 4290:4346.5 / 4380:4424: 0.11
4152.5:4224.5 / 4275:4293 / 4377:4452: 0.04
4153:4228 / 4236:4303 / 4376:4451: 0.04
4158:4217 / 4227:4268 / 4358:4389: 0.02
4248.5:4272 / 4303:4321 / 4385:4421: 0.08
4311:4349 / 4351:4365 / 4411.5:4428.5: -0.04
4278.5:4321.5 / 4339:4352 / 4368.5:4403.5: 0.15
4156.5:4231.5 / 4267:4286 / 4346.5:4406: 0.01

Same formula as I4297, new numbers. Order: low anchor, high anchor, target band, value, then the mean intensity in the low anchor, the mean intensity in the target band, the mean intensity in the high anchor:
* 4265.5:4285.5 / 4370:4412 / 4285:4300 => 0.07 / 22.4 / 21.1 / 22.6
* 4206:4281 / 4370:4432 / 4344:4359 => 0.06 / 22.5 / 21.5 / 22.8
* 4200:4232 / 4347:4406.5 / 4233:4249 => 0.01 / 22.6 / 22.4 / 22.4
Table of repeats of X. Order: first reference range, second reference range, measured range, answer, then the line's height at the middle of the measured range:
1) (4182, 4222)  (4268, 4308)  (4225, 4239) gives 0.032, 22.5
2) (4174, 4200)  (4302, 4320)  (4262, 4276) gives -0.051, 21.5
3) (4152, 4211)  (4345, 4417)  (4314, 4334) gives 0.012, 22.6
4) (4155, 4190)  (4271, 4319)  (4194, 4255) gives -0.019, 22.2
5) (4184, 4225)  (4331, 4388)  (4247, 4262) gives 0.009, 22.5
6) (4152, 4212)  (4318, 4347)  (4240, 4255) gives -0.028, 21.9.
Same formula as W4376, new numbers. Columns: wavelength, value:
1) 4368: 22.96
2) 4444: 22.42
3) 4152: 23.02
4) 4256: 22.7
